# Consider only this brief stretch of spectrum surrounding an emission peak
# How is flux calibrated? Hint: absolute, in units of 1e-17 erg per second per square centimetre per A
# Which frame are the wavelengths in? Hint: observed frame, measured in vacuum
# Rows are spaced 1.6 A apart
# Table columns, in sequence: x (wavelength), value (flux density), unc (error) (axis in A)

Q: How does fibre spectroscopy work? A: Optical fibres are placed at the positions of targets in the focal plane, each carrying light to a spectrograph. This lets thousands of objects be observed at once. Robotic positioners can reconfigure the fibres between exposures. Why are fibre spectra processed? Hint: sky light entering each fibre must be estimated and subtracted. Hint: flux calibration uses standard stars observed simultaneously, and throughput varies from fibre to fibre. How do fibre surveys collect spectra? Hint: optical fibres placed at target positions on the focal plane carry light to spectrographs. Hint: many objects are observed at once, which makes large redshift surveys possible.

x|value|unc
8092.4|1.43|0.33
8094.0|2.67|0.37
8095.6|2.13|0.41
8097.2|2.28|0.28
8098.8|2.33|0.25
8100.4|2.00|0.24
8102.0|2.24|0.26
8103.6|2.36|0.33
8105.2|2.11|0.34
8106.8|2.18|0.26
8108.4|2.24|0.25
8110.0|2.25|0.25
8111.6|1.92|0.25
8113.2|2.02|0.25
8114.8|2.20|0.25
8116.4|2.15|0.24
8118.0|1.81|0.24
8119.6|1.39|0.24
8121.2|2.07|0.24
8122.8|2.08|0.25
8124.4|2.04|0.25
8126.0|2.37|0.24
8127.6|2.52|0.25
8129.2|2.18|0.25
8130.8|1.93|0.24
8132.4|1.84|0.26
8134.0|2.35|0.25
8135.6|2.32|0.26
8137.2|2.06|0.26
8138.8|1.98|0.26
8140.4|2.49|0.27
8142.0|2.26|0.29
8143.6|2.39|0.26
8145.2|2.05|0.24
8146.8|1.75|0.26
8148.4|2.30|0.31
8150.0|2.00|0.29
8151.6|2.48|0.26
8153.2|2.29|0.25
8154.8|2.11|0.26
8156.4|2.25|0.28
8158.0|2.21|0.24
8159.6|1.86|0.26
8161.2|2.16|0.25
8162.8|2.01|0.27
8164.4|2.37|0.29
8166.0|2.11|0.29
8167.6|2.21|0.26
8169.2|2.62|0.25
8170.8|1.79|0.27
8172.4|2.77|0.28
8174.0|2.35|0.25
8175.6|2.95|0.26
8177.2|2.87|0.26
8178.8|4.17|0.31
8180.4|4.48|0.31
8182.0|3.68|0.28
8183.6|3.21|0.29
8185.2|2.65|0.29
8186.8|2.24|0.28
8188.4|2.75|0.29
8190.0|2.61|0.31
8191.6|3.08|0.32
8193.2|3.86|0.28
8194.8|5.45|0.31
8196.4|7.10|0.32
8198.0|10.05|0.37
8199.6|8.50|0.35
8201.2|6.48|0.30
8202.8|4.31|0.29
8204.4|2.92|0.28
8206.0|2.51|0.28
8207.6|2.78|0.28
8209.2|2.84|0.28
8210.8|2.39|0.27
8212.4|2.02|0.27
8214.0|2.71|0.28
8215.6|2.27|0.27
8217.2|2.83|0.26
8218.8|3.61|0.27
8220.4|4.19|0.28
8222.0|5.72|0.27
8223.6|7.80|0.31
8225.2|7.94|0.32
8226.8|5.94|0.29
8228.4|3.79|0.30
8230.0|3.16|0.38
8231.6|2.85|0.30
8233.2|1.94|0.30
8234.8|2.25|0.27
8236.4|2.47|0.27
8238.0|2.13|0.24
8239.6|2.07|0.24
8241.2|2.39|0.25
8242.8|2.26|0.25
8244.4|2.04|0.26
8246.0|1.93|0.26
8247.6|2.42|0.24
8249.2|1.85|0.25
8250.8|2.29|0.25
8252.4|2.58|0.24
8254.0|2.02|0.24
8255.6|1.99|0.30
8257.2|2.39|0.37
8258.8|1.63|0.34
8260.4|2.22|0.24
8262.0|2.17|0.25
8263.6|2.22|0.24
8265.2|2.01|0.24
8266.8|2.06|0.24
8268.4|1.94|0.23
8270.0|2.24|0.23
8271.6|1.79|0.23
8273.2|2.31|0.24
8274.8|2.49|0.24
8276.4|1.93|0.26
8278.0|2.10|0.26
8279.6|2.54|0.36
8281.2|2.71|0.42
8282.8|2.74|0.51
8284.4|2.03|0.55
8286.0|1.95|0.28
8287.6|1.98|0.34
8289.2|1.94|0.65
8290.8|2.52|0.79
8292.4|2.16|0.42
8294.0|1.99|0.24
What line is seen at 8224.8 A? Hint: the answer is [N II]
